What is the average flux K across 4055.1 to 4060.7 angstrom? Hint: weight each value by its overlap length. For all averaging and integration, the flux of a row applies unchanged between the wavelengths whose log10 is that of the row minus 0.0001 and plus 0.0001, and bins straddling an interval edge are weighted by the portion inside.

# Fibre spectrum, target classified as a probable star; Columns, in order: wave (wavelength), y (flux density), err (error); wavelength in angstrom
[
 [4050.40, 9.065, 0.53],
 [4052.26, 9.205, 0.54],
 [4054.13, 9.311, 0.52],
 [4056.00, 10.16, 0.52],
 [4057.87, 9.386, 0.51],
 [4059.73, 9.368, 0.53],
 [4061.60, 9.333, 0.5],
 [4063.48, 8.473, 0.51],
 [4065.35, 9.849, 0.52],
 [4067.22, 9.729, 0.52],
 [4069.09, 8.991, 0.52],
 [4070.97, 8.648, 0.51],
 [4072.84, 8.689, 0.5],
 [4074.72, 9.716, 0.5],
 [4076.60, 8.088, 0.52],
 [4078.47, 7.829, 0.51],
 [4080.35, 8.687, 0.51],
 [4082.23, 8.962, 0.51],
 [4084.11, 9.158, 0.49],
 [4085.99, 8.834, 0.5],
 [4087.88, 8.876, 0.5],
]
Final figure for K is 9.65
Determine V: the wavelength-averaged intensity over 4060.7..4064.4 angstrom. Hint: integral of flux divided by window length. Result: 8.88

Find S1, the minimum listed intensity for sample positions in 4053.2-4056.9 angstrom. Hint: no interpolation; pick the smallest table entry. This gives 9.311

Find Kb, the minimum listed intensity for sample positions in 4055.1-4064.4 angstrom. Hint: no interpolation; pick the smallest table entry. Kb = 8.473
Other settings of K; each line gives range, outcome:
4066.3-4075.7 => 9.15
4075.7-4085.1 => 8.56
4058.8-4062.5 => 9.36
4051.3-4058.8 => 9.52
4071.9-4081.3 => 8.61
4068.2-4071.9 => 8.8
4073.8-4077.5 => 8.9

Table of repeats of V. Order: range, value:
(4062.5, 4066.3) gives 9.15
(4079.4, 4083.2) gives 8.82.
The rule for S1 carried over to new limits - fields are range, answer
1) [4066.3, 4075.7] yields 8.648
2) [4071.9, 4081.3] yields 7.829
